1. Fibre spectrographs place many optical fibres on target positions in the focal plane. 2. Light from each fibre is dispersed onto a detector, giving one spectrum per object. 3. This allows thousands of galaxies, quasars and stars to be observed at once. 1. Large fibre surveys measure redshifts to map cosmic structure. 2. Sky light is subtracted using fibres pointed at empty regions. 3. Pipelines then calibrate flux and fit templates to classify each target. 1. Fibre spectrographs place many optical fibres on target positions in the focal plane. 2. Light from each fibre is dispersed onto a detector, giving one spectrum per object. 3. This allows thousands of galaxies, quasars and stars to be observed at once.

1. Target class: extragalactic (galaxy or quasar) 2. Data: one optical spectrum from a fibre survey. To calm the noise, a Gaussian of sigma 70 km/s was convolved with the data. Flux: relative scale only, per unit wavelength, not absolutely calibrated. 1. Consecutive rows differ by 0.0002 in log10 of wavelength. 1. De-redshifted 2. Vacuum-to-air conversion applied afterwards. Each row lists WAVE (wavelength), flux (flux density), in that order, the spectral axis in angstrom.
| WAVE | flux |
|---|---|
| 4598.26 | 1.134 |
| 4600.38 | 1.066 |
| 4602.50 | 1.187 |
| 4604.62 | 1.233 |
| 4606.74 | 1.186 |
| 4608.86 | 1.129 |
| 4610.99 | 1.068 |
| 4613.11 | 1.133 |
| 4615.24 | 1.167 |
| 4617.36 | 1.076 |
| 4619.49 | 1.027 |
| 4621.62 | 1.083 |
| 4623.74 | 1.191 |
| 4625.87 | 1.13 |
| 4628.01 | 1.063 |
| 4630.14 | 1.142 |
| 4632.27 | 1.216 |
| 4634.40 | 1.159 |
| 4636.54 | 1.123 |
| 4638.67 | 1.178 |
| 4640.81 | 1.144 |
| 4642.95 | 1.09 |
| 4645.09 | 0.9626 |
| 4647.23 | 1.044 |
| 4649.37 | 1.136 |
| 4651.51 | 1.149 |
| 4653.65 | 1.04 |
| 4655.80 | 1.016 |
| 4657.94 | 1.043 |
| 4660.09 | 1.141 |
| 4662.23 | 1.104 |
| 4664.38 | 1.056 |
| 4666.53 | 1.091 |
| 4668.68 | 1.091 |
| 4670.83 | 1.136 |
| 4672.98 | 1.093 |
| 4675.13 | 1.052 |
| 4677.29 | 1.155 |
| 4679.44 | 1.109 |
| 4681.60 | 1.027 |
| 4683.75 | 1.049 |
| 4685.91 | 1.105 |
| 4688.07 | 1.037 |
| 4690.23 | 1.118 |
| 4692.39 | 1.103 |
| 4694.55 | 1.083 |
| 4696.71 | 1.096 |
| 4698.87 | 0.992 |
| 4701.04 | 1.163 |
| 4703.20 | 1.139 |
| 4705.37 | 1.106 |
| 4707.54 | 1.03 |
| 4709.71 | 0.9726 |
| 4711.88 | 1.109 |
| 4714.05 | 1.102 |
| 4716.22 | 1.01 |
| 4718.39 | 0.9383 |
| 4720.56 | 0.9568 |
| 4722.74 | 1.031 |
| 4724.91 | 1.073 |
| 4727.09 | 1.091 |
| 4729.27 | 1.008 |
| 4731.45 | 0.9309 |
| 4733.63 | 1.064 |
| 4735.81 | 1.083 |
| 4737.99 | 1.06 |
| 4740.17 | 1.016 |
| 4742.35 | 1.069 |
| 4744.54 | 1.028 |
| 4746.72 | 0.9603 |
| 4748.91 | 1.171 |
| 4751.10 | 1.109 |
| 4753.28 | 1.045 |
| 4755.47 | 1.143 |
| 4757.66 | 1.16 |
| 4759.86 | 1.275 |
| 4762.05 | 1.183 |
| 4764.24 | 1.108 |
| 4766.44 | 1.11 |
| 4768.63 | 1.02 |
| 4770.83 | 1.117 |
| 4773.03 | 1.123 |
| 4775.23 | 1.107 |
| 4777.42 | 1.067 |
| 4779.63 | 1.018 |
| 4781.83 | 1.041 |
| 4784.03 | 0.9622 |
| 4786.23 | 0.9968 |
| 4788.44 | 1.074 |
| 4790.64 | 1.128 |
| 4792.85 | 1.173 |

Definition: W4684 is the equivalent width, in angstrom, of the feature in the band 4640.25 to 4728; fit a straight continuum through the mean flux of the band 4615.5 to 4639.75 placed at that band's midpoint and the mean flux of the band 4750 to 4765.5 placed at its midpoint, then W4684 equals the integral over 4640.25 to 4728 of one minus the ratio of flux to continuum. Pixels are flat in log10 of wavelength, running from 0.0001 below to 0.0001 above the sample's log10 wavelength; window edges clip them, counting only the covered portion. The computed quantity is 4.9 angstrom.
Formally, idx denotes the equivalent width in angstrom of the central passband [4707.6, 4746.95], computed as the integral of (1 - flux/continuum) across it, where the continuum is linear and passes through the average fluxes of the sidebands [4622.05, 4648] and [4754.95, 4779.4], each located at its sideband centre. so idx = 3.3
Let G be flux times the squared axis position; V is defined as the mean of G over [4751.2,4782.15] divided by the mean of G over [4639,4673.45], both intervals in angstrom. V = 1.07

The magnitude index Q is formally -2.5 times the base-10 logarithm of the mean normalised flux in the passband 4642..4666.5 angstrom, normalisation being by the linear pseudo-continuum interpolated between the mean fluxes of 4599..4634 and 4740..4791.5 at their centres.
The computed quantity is 0.05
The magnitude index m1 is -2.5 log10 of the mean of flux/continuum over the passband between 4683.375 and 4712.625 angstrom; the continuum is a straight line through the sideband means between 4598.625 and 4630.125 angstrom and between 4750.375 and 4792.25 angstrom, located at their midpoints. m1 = 0.03 mag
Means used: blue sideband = 1.12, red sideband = 1.09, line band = 1.08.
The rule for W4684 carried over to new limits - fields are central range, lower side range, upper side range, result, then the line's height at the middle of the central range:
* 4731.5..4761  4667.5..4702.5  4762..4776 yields 0.4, 1.1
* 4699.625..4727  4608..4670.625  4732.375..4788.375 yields 0.9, 1.09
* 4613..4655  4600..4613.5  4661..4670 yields 0.3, 1.12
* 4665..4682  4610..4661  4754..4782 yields 0.2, 1.11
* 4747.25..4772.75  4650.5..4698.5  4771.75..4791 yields -1.6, 1.06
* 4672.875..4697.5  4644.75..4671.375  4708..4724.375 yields -0.8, 1.05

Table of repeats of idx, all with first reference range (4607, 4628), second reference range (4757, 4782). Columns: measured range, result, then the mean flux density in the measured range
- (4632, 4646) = -0.1 angstrom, 1.12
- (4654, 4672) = 0.5 angstrom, 1.08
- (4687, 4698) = 0.3 angstrom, 1.09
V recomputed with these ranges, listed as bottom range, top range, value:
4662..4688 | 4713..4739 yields 0.97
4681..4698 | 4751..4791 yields 1.05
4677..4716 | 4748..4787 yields 1.05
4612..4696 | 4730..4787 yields 1.02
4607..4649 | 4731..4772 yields 1.03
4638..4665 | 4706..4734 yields 0.97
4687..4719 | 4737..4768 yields 1.05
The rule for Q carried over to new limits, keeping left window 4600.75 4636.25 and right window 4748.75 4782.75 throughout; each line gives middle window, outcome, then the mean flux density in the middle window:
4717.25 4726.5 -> 0.12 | 1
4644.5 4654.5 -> 0.06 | 1.07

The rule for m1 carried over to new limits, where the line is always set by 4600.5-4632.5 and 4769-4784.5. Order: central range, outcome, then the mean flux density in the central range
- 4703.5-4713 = 0.03 mag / 1.06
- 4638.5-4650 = 0.04 mag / 1.08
